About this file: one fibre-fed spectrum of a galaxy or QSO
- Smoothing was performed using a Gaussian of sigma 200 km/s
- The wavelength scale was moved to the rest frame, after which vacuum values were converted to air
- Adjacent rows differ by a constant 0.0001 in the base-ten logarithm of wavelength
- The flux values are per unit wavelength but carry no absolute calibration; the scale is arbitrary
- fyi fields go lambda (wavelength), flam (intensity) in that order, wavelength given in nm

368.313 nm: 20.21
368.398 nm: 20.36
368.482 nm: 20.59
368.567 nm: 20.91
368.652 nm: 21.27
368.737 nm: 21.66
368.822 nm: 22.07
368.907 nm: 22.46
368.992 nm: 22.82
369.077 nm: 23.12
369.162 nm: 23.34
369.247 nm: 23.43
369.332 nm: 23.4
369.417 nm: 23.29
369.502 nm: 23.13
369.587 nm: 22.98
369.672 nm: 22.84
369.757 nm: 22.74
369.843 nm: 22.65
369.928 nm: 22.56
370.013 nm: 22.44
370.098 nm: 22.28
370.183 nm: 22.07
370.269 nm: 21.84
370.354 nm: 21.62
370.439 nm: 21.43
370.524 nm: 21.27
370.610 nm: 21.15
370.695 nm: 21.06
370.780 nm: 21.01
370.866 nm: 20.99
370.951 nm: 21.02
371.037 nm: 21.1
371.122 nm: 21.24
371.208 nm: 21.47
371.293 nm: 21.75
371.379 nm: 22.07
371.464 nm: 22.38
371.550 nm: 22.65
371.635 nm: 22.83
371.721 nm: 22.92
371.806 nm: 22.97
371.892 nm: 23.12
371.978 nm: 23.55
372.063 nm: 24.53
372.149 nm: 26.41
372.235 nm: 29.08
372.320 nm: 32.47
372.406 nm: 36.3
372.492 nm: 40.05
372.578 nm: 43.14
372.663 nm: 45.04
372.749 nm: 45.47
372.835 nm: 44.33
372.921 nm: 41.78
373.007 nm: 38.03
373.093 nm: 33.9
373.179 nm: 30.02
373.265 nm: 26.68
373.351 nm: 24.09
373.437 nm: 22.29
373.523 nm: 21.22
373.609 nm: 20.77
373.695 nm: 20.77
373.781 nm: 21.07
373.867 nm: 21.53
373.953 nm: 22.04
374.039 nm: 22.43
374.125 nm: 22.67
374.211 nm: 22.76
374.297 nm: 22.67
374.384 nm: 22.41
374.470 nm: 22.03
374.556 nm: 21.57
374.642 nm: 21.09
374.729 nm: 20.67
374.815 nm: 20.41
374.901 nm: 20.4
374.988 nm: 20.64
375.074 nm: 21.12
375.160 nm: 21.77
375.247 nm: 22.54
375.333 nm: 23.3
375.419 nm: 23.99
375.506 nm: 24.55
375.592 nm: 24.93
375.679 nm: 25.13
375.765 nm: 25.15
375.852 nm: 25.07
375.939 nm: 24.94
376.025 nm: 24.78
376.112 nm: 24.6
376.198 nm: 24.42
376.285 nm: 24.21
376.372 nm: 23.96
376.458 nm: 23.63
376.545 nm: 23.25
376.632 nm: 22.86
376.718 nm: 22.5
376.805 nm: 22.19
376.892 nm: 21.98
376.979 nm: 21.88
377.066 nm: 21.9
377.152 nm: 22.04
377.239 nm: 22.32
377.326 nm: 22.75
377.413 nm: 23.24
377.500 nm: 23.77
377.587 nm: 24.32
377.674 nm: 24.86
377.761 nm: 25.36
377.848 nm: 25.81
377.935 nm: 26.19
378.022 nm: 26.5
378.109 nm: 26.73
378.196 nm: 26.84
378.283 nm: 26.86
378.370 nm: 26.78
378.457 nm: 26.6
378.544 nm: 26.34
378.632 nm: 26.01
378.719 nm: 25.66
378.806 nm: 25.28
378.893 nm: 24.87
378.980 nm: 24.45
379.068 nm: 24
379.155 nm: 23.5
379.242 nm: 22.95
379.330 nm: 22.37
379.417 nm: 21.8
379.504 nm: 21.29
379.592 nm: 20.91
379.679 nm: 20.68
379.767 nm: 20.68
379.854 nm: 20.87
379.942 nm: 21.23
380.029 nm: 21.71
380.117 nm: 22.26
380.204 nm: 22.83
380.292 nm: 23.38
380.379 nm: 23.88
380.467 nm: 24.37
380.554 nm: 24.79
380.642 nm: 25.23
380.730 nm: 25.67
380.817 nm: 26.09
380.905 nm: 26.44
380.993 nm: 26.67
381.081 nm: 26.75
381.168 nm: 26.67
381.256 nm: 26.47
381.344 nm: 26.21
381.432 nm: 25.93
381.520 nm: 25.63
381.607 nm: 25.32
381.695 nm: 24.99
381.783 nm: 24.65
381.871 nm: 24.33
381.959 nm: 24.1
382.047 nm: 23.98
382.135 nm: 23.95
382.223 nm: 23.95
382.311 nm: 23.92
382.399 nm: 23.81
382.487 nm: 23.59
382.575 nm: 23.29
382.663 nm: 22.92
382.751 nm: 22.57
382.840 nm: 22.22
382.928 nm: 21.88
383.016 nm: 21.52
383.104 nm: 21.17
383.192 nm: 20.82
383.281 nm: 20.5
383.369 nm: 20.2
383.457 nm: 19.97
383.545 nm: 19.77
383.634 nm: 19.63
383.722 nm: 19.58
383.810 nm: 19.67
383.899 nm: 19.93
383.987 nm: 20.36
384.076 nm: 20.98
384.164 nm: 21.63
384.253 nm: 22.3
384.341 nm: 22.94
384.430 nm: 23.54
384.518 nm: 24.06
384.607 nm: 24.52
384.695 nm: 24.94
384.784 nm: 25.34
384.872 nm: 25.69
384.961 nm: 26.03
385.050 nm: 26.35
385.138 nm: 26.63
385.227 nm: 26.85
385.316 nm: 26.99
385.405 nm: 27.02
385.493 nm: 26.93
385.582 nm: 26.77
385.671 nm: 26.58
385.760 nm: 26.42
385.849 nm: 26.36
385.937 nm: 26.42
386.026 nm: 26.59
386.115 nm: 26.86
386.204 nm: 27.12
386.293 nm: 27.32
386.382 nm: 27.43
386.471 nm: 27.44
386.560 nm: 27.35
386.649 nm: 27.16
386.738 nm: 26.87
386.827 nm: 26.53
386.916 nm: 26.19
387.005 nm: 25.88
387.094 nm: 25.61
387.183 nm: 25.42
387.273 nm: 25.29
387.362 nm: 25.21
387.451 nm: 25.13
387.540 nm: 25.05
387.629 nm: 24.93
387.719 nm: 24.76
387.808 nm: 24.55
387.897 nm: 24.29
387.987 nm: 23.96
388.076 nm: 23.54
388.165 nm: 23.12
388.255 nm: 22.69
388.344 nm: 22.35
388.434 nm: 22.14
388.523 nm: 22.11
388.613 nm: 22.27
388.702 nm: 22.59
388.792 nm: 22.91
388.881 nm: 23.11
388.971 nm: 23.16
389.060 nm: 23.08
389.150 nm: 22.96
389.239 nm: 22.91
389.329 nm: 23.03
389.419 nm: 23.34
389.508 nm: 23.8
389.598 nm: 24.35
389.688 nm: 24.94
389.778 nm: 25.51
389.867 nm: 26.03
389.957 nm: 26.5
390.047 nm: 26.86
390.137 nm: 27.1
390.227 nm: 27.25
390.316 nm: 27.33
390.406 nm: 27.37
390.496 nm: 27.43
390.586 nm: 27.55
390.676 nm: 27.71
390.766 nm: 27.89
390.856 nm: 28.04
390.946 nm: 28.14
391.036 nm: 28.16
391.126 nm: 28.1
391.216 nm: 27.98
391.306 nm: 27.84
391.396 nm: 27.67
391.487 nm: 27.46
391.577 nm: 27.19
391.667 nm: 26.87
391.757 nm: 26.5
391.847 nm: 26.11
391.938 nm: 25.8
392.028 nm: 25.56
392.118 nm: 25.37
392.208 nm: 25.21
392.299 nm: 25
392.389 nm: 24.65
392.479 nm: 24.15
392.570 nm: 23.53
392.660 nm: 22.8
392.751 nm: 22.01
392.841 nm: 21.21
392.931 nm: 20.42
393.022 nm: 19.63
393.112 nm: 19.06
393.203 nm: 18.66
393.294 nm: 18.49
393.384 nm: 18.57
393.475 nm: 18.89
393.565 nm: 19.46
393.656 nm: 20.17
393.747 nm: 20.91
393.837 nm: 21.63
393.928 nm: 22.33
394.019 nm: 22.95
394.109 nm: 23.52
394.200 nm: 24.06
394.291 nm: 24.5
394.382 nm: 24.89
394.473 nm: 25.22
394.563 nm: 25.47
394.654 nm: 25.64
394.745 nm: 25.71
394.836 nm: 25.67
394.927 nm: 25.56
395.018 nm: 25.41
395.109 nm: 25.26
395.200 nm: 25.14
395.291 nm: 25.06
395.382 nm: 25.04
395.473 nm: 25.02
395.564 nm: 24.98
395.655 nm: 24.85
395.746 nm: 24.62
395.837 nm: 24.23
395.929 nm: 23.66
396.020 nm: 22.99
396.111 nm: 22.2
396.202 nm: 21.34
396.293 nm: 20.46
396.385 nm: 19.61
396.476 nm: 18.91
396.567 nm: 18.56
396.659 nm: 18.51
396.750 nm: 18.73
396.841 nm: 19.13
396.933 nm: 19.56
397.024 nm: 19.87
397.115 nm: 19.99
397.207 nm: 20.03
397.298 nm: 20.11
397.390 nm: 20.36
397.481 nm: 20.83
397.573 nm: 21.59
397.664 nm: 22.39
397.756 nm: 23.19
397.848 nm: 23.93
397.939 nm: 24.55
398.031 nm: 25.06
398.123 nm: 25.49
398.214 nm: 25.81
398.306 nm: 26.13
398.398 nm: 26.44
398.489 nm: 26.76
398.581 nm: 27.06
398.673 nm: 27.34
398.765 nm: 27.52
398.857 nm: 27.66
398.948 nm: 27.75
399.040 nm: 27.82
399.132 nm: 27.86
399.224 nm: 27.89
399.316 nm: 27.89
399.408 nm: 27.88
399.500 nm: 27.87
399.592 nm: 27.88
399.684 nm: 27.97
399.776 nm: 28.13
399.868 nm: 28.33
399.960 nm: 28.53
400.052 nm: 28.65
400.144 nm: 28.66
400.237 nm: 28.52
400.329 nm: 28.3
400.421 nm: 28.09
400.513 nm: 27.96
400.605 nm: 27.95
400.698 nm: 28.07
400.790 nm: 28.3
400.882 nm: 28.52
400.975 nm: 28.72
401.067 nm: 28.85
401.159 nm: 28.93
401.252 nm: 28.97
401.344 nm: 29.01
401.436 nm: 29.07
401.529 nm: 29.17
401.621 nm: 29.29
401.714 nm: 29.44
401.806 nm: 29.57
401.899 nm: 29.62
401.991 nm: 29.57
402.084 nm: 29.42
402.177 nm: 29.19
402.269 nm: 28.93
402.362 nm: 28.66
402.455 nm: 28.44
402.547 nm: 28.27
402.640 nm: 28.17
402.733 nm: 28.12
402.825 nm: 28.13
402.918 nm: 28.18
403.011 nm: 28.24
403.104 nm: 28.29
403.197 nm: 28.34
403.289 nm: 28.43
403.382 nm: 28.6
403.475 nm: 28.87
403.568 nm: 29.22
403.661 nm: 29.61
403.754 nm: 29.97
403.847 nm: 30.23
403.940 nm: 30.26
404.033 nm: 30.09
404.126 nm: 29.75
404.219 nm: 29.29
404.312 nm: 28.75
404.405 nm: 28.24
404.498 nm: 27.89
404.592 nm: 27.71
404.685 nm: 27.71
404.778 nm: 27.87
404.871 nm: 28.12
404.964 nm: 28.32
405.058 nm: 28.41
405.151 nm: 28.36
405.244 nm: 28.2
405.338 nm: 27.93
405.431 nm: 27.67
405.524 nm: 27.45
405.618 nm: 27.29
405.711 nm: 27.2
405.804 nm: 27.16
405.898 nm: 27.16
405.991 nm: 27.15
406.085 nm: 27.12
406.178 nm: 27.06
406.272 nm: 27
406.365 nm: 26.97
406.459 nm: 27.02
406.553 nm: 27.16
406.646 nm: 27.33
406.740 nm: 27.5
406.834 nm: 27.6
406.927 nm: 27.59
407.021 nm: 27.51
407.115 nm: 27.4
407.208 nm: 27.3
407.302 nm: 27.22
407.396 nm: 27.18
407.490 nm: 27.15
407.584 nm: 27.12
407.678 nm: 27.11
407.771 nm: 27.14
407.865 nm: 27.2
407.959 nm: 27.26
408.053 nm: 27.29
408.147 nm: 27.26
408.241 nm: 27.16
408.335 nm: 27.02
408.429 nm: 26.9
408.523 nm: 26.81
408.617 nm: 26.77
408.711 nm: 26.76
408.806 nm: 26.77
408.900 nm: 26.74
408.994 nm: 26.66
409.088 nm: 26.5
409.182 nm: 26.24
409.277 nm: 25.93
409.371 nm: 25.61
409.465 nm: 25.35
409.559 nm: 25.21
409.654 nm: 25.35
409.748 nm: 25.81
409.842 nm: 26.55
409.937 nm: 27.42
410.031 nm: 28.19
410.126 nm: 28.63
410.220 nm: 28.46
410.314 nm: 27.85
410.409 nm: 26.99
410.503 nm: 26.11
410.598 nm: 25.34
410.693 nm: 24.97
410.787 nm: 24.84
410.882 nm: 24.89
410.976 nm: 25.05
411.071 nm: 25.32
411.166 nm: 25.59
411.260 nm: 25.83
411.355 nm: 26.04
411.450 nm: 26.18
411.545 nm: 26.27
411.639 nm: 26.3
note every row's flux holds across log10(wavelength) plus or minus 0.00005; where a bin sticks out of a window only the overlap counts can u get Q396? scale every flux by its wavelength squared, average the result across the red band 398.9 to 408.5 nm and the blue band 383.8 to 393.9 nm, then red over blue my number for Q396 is 1.23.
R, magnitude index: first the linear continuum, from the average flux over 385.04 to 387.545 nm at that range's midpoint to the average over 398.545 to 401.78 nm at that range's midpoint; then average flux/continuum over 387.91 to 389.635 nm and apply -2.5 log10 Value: 0.17 mag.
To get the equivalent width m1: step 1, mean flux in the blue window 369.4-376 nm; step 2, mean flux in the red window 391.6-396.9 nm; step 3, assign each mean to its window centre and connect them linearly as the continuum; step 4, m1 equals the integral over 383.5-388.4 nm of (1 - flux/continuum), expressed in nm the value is -0.22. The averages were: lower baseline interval 24.9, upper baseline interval 22.9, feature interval 24.8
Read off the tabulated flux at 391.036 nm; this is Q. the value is 28.16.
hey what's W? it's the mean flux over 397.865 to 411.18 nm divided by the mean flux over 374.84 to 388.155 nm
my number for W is 1.14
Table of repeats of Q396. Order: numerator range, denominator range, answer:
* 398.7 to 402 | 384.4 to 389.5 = 1.21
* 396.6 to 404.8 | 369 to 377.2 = 1.27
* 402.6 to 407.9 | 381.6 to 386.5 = 1.30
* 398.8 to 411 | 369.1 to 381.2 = 1.32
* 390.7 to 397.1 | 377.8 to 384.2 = 1.07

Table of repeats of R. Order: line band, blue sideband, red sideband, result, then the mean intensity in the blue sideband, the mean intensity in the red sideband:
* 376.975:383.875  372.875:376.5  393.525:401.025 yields 0.03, 24.1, 24.7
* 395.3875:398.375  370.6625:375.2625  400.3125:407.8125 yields 0.24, 25.7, 28.2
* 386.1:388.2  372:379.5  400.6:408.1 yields 0.04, 25.6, 28.2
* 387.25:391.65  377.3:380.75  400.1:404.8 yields 0.04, 24.1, 28.8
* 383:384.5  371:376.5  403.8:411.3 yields 0.24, 25.7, 27.2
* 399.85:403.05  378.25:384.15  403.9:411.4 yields -0.10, 23.4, 27.1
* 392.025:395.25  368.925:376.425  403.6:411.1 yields 0.15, 24.8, 27.3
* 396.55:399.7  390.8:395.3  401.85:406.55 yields 0.08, 24.2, 28.3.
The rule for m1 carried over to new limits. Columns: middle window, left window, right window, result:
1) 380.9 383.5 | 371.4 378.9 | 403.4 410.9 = 0.219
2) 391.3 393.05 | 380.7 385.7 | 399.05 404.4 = 0.098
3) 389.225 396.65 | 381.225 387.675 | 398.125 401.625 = 0.591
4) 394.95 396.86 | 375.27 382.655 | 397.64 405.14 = 0.318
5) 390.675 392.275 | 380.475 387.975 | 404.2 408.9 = -0.097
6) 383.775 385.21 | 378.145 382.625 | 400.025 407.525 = 0.087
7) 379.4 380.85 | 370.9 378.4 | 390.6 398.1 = 0.114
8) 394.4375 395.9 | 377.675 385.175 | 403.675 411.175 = 0.025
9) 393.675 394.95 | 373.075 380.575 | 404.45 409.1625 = 0.083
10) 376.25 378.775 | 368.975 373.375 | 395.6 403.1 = 0.174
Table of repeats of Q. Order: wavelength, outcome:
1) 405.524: 27.45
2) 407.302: 27.22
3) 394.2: 24.06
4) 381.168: 26.67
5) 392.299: 25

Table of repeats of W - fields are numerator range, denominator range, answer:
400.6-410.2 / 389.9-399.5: 1.15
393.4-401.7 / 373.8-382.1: 1.05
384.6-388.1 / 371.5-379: 1.02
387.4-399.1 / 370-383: 0.98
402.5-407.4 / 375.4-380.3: 1.18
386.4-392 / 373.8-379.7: 1.08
